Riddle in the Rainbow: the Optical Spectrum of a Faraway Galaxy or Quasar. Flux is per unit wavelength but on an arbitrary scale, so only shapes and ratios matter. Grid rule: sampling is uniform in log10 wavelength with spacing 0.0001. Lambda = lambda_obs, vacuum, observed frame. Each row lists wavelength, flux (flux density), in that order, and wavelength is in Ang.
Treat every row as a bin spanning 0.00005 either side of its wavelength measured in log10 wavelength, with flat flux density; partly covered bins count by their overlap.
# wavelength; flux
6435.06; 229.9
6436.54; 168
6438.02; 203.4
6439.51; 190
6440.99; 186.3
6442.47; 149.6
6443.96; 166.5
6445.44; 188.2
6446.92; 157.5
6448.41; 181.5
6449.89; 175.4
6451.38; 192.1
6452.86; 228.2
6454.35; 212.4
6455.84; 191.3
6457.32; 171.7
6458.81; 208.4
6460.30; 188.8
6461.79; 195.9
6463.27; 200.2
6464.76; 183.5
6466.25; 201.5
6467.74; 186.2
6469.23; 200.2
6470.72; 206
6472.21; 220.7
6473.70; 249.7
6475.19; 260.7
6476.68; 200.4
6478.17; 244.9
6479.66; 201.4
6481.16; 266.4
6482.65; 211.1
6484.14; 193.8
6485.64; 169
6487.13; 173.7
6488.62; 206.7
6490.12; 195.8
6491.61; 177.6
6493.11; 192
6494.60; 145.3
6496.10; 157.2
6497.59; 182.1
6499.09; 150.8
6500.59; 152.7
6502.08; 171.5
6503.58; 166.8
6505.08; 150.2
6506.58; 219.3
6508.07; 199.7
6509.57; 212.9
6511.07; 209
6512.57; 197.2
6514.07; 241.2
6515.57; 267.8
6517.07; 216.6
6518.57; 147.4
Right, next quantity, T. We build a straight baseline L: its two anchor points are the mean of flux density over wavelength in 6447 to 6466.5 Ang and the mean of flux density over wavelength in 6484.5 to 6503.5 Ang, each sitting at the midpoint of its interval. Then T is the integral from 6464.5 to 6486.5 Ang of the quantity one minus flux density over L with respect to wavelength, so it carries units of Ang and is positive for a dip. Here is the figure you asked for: -3.7 Ang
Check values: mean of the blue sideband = 193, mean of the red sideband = 173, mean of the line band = 213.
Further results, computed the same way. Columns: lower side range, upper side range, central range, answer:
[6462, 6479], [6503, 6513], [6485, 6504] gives 2.7 Ang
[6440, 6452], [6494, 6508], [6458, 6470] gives -1.6 Ang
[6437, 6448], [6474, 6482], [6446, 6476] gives 1.0 Ang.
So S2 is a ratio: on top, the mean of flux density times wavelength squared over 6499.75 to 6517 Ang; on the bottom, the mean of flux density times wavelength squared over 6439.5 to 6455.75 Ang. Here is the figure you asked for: 1.10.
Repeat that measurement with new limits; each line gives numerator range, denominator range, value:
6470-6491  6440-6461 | 1.16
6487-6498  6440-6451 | 1.05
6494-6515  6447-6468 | 0.96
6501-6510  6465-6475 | 0.88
